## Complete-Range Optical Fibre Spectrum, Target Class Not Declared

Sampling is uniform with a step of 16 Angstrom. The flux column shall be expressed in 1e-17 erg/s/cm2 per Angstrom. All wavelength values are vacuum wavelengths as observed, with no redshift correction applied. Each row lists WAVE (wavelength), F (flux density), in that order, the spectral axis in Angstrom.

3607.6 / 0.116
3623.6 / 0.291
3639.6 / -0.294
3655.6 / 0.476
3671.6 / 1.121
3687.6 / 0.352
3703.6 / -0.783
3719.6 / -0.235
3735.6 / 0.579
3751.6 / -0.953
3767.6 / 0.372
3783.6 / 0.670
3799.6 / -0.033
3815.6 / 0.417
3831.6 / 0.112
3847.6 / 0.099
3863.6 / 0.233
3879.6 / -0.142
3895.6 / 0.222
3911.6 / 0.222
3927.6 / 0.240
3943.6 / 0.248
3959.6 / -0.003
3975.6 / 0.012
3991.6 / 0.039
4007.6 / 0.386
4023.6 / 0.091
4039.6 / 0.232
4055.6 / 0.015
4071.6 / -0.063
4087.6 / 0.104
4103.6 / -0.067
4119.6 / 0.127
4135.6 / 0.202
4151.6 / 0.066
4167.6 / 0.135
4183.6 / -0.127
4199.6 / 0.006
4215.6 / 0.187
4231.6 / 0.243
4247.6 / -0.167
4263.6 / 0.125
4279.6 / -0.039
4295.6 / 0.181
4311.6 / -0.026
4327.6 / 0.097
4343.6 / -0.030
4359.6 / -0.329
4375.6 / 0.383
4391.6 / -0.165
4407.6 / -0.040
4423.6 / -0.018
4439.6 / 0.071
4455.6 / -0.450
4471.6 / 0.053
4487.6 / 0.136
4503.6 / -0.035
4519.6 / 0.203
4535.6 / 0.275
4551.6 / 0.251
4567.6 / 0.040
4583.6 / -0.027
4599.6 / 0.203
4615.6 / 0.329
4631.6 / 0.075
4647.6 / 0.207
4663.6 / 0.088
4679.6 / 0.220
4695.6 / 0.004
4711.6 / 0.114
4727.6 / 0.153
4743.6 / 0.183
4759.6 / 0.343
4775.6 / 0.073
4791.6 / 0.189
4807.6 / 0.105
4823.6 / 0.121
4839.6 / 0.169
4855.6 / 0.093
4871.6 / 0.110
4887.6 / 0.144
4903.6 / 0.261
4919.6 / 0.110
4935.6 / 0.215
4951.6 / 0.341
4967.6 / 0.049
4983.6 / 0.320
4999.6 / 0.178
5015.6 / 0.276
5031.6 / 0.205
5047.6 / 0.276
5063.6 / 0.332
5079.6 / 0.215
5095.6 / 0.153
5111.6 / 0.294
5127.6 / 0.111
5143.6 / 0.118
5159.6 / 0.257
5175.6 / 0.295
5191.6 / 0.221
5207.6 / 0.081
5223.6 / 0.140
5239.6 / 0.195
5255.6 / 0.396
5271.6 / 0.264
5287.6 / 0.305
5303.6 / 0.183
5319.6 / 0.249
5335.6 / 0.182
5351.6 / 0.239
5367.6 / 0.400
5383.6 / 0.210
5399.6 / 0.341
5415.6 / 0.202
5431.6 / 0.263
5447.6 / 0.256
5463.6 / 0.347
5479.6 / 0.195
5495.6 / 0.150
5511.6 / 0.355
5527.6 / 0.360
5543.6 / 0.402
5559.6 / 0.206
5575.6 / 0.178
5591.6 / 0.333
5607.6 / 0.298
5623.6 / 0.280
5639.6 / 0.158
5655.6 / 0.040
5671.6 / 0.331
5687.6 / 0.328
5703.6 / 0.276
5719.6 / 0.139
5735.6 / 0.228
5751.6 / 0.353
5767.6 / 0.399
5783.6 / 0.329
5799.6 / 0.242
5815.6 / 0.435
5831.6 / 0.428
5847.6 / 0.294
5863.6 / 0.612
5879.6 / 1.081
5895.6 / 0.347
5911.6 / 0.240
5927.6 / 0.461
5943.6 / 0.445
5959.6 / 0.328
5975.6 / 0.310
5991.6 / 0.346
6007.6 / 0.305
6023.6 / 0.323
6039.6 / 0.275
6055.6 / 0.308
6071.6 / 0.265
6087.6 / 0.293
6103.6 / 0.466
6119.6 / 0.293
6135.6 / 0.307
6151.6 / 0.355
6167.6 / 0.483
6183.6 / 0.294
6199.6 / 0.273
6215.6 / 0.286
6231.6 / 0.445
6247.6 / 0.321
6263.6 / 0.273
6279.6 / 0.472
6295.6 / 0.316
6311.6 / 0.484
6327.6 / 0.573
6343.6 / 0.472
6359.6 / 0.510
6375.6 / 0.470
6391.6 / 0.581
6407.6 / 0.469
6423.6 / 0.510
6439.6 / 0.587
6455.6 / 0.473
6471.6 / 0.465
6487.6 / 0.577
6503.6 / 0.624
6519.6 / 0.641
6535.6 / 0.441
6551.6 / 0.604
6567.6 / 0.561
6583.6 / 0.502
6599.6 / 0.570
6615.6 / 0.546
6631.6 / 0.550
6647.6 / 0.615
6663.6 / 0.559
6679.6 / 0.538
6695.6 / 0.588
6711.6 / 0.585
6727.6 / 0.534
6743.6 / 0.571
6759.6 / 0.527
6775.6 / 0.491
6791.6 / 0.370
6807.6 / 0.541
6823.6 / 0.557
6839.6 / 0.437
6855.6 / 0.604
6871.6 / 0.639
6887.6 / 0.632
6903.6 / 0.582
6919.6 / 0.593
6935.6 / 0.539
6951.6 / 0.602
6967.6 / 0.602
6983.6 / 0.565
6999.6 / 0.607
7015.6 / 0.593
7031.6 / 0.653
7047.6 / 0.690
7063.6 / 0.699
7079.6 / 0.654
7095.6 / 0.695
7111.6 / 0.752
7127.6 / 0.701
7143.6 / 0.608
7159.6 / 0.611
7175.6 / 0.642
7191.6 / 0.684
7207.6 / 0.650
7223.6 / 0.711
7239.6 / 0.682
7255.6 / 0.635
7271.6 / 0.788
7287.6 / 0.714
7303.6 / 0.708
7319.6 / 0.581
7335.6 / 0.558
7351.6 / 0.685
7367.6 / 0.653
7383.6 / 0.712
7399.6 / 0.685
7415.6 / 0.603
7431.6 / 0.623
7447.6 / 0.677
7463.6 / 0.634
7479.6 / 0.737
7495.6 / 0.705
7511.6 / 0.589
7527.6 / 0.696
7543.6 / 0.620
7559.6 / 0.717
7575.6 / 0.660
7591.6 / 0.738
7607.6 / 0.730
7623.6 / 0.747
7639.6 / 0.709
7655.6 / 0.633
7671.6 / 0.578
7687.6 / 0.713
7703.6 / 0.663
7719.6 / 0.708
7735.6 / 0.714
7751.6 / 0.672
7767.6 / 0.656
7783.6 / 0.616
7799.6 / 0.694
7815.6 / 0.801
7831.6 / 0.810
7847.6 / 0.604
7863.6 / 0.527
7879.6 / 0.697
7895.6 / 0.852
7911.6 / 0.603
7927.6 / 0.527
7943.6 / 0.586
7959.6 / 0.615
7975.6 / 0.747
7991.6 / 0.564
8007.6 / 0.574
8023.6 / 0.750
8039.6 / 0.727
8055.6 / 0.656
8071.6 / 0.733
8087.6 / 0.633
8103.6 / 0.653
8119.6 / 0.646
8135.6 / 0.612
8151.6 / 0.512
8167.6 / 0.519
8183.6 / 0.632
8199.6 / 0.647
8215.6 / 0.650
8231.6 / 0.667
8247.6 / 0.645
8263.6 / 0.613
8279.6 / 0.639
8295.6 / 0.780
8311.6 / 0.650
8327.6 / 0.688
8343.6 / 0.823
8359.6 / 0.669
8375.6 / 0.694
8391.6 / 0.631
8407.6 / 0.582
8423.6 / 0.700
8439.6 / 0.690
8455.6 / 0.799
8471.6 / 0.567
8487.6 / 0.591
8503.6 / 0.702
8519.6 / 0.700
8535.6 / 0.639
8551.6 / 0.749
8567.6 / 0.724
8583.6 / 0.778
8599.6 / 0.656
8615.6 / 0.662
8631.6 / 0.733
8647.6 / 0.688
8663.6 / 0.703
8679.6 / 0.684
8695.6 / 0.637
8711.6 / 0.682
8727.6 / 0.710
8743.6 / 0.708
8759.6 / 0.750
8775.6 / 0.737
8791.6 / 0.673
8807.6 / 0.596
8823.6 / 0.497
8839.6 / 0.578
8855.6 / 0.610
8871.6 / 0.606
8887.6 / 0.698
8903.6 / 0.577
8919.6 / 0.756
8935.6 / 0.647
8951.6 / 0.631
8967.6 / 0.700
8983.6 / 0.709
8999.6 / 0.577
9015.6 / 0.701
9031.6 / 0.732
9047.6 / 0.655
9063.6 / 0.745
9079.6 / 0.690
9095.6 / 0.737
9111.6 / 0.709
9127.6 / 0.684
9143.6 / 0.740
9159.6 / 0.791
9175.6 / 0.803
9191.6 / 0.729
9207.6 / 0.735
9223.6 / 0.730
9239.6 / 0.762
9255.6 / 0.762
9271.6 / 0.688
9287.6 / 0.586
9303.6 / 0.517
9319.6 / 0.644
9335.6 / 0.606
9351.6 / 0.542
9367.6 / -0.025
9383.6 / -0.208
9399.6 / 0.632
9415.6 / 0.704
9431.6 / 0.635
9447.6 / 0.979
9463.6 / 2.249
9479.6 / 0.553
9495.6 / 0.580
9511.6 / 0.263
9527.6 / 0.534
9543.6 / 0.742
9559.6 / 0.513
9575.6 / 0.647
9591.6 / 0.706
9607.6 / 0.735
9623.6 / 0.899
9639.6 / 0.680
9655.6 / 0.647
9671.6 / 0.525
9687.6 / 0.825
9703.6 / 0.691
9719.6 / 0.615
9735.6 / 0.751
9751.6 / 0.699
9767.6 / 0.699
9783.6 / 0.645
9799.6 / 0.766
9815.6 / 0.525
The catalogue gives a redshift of 0.58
